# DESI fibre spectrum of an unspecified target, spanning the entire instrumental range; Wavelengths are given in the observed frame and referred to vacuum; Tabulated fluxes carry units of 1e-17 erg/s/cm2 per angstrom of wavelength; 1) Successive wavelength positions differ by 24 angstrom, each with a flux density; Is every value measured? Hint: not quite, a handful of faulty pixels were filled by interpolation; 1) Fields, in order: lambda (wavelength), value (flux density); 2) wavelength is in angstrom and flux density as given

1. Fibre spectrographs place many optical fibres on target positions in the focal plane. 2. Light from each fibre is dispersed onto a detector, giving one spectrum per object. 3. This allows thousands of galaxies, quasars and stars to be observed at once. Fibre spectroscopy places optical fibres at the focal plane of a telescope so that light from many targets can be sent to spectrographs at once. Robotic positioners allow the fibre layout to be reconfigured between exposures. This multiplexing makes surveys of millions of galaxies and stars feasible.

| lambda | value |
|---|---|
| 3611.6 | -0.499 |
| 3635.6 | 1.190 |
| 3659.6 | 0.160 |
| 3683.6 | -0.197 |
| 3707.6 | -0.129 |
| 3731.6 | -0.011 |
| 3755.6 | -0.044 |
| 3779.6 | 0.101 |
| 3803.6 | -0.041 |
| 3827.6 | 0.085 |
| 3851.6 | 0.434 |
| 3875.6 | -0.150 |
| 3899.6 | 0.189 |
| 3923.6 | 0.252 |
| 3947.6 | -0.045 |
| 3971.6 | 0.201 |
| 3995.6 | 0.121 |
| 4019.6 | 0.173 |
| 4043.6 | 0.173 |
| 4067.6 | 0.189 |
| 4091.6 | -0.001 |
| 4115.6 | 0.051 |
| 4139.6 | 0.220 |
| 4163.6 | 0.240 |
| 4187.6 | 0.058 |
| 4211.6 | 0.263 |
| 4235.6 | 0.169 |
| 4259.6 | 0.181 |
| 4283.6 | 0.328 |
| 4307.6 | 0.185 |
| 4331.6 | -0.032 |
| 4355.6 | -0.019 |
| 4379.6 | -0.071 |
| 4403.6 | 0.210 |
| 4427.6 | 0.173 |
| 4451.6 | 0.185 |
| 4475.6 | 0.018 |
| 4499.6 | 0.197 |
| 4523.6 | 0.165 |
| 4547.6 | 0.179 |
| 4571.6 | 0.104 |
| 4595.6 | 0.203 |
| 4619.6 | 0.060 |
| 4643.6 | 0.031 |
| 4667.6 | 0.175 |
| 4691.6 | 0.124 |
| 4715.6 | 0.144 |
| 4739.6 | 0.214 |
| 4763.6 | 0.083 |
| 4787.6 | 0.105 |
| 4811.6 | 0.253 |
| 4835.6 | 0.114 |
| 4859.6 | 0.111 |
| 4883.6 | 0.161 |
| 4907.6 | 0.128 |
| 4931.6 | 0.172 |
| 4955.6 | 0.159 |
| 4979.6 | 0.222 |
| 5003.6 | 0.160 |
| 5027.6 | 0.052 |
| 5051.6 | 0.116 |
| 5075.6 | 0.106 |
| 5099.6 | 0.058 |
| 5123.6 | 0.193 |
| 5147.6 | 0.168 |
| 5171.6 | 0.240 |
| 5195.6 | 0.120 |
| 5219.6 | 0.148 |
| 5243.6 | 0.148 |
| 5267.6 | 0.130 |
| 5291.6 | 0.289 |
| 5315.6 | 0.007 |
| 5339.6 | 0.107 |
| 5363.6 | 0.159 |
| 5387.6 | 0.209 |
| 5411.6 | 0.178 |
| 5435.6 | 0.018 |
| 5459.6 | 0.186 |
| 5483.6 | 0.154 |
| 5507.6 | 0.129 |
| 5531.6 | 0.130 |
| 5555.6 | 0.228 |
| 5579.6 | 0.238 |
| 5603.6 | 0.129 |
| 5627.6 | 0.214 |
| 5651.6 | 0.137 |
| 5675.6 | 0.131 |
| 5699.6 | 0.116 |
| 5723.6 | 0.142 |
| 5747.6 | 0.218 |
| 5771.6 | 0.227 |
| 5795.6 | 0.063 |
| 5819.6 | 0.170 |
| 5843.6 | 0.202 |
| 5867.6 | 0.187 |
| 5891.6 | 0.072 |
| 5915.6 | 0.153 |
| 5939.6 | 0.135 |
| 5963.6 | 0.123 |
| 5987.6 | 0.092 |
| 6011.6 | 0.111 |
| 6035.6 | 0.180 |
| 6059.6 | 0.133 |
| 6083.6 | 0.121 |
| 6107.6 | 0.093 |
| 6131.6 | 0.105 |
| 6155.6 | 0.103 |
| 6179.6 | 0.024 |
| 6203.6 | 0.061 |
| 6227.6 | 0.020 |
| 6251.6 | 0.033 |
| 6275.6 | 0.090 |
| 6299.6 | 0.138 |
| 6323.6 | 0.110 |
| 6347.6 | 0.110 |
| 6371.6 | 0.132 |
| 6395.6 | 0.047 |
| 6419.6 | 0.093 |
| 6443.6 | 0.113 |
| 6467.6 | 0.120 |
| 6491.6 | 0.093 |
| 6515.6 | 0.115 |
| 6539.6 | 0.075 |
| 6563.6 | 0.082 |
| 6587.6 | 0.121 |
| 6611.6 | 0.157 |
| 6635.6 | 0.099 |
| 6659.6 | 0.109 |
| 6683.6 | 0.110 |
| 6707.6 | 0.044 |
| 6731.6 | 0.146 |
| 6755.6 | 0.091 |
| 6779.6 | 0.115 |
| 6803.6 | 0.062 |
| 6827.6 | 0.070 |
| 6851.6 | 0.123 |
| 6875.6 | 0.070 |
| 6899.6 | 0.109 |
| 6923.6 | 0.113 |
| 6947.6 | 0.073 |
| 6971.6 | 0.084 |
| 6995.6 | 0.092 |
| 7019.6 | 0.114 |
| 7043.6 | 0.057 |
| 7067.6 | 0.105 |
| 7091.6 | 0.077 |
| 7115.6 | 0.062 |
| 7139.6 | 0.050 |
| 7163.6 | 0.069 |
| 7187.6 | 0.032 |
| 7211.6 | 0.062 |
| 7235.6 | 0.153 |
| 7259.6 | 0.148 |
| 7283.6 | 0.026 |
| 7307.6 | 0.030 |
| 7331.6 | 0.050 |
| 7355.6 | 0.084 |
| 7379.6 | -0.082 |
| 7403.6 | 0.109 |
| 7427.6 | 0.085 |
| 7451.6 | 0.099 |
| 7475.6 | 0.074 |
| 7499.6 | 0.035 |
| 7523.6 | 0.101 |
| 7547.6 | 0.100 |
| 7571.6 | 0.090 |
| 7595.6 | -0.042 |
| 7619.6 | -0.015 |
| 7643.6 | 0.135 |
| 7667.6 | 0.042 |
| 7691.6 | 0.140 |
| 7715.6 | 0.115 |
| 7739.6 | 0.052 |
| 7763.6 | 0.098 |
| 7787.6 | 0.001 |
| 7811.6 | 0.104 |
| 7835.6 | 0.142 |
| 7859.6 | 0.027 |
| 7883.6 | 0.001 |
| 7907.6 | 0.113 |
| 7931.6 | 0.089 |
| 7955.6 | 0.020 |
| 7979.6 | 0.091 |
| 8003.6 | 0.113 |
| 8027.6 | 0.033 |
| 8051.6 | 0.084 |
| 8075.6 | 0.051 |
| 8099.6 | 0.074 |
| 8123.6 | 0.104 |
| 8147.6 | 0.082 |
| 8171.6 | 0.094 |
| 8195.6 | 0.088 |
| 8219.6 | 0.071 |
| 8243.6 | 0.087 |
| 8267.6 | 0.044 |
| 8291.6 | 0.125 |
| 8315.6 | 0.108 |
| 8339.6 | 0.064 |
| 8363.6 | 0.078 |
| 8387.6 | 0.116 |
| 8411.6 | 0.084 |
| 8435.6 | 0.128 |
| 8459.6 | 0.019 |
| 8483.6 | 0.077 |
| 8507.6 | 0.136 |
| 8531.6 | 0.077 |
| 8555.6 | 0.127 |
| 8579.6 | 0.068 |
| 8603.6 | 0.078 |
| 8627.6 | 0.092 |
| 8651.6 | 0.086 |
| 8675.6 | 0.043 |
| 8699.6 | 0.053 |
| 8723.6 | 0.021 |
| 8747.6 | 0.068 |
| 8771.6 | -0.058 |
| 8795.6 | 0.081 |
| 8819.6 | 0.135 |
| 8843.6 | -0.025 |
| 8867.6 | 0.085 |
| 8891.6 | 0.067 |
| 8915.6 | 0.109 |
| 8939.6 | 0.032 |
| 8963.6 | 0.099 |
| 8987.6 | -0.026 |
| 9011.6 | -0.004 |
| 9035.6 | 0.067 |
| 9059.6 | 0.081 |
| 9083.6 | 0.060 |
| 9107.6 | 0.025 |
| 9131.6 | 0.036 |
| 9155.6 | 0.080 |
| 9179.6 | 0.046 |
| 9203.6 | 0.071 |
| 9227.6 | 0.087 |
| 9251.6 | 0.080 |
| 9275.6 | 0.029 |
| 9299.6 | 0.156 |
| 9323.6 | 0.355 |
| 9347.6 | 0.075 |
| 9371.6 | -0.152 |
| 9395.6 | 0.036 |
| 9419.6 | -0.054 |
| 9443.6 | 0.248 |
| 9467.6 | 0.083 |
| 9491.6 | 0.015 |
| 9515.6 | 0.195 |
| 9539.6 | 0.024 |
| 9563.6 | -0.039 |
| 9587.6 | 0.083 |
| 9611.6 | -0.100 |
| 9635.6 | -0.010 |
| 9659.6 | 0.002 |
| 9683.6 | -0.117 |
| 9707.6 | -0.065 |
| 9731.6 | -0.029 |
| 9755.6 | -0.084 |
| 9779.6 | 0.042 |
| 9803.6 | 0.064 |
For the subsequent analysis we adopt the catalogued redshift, 1.518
